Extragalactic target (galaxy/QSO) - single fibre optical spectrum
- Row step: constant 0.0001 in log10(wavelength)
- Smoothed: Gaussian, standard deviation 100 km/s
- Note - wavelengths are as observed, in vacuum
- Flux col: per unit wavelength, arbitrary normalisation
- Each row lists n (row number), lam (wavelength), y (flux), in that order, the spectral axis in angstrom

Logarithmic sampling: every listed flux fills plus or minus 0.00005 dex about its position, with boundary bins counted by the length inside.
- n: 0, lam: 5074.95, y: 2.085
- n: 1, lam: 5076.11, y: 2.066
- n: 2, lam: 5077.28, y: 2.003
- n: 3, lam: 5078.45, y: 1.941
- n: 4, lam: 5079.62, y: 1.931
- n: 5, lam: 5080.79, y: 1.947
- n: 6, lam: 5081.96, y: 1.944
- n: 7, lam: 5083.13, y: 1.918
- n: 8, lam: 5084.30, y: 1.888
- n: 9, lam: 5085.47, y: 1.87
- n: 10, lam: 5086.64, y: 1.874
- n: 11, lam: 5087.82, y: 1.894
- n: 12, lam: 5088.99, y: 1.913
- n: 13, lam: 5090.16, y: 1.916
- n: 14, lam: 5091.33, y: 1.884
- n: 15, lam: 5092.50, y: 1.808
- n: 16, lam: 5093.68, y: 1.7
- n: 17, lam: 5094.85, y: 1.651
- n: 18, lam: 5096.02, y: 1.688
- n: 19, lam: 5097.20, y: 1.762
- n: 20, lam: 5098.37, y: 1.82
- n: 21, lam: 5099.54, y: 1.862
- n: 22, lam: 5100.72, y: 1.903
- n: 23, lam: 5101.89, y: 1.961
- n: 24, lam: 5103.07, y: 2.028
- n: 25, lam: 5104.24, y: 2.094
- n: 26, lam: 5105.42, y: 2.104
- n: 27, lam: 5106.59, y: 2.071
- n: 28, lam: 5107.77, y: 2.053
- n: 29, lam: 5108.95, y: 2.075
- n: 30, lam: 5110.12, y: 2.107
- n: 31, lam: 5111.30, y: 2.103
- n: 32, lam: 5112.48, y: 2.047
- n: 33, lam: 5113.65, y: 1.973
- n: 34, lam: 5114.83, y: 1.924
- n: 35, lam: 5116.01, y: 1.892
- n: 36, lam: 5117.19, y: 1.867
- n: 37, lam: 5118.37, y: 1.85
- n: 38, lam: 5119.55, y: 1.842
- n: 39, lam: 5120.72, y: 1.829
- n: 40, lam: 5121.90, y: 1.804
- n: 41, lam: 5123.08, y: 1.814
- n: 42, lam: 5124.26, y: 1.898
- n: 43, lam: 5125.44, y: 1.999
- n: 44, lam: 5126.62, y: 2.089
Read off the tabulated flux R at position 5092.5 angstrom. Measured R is 1.808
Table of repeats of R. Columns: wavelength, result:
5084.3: 1.888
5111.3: 2.103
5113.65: 1.973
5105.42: 2.104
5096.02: 1.688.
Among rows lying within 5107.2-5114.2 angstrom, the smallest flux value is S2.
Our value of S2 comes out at 1.973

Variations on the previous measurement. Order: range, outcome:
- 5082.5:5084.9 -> 1.888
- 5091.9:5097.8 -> 1.651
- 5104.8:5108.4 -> 2.053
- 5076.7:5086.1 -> 1.87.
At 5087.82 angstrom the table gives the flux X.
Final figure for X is 1.894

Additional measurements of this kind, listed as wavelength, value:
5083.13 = 1.918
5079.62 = 1.931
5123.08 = 1.814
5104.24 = 2.094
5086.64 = 1.874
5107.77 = 2.053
